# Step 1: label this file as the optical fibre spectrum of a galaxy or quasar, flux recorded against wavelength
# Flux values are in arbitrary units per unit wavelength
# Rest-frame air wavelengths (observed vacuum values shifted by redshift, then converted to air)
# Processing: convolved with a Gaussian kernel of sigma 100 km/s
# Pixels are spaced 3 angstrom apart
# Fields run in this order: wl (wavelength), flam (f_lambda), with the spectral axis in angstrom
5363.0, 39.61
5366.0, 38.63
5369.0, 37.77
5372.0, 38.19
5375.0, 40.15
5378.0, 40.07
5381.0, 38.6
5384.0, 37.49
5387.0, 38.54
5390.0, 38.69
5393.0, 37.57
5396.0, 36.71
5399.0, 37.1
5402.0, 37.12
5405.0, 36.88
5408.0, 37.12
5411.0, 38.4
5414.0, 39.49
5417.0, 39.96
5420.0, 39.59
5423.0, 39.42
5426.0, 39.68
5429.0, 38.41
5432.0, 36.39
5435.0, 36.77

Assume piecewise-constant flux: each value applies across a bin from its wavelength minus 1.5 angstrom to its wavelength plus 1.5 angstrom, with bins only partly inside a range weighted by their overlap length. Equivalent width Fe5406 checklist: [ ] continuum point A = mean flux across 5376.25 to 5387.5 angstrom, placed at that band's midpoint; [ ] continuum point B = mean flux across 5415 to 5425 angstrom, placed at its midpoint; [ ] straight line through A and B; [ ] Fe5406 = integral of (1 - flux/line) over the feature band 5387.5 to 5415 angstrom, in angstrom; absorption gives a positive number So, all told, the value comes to 1.1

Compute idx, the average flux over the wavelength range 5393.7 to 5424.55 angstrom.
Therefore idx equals 38.2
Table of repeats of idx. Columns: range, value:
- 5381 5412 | 37.6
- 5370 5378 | 39.3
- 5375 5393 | 38.7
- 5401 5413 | 37.5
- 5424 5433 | 38.3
